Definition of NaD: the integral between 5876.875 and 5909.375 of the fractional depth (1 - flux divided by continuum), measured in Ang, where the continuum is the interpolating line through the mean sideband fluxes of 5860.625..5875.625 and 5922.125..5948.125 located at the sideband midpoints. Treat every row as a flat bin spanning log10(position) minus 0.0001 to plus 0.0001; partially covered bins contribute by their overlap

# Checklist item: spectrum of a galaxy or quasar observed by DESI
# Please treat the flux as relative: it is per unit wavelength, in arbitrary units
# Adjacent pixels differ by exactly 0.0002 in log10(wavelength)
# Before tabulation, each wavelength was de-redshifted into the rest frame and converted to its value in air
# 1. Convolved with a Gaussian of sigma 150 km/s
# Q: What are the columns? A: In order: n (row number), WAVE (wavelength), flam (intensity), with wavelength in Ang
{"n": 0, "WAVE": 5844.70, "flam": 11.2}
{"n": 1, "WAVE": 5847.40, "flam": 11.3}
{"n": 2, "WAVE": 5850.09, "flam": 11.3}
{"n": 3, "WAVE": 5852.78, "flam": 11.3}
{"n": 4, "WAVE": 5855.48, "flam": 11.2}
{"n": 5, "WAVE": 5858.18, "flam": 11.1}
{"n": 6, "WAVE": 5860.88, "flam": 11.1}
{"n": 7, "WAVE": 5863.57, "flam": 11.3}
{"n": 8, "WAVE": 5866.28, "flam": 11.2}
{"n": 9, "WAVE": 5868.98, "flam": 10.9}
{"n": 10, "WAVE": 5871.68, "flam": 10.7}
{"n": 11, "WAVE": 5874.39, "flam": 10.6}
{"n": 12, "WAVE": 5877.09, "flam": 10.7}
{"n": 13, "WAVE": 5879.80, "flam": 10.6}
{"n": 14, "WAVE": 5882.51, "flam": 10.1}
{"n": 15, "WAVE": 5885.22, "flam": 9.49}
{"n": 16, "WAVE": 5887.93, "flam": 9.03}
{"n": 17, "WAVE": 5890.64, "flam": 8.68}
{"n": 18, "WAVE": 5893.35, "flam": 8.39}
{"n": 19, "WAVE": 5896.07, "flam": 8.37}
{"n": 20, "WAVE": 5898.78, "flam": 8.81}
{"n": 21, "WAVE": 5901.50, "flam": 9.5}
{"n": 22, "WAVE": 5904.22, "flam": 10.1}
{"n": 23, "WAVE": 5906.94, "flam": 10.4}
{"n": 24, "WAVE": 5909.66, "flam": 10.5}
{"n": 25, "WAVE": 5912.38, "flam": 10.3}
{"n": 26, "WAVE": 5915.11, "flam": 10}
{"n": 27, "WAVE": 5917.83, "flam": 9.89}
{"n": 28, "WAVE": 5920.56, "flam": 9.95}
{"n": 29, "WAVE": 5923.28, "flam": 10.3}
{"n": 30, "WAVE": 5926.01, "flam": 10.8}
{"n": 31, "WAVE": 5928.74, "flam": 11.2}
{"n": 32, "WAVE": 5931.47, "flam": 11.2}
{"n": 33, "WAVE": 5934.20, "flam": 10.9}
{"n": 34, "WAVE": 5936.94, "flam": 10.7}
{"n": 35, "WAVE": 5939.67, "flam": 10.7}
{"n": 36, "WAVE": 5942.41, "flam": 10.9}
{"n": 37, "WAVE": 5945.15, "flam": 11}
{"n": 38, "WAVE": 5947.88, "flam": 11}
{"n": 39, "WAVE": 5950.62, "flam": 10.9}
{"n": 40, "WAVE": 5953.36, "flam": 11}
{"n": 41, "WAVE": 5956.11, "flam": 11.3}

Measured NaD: 4.23 Ang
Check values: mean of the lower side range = 11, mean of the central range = 9.5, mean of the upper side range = 10.9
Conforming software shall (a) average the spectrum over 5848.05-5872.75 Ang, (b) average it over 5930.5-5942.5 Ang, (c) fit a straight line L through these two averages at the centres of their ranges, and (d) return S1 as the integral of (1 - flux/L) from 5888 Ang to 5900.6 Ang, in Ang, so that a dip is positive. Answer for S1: 2.7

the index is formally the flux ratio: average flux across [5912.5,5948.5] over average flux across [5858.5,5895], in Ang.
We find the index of 1.0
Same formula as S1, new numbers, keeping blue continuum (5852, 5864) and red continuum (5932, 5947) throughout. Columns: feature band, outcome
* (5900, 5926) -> 2.0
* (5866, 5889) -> 1.6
